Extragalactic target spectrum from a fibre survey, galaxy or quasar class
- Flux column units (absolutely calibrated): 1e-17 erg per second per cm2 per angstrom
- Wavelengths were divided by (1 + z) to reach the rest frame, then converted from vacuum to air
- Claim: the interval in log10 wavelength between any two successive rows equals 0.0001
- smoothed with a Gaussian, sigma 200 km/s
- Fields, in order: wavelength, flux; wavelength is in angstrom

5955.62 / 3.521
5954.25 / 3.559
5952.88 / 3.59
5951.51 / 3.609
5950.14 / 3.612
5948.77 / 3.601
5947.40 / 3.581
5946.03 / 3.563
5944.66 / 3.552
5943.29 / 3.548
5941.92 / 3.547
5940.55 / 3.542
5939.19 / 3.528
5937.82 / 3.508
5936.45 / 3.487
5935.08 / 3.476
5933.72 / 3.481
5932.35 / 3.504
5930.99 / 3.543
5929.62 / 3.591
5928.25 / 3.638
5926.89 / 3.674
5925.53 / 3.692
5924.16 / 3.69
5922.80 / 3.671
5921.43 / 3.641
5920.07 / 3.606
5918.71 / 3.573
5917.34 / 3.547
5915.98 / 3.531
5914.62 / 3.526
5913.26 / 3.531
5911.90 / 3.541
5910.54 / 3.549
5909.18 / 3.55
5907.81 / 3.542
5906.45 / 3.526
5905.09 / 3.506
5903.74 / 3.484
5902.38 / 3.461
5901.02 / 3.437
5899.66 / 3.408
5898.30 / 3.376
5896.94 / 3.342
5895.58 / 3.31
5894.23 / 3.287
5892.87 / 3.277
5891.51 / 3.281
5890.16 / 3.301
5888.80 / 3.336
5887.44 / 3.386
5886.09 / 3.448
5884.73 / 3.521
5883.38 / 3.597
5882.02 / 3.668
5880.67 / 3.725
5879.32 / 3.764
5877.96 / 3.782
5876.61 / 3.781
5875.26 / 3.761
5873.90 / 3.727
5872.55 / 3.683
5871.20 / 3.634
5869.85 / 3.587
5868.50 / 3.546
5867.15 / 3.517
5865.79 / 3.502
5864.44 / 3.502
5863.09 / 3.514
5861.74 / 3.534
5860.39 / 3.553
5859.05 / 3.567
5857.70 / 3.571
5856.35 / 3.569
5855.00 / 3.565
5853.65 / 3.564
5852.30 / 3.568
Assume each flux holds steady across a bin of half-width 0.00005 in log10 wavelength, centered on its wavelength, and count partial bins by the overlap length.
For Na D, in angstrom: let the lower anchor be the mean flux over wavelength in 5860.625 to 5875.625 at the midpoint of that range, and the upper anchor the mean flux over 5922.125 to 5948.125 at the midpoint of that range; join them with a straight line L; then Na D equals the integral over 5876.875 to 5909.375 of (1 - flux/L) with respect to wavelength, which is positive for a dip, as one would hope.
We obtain 1.0 angstrom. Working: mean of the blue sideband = 3.59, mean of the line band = 3.47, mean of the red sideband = 3.57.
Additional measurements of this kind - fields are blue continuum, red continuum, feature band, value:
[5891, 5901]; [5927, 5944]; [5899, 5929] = -1.2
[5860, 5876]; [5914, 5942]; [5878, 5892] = 0.3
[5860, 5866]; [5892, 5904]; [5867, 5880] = -0.8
